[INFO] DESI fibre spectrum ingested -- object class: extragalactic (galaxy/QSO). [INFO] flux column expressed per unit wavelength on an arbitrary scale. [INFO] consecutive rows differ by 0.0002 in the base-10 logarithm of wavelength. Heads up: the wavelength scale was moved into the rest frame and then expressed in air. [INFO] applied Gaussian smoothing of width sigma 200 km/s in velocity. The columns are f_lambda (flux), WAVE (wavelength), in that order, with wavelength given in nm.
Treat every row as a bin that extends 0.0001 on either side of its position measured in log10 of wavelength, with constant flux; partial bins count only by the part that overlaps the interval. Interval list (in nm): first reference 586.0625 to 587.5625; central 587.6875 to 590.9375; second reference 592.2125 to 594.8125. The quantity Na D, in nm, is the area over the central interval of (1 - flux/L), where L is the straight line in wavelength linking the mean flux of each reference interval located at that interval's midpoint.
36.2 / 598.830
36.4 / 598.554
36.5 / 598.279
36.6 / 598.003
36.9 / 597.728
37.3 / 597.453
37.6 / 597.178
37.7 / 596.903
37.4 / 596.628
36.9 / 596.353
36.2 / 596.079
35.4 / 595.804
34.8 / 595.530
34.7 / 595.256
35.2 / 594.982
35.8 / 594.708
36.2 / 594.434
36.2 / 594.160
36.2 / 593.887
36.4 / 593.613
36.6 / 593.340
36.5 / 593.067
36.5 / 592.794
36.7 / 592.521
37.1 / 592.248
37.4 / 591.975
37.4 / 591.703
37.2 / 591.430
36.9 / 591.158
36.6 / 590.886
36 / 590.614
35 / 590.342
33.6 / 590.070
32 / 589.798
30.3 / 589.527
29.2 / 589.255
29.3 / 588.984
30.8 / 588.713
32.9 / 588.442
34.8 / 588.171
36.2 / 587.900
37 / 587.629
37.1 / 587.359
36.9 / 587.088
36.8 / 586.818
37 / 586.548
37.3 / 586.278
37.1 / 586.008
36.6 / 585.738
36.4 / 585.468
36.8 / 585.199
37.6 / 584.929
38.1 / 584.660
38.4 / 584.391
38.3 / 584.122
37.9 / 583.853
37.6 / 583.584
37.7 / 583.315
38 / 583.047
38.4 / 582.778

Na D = 0.33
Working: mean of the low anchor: 37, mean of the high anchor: 36.4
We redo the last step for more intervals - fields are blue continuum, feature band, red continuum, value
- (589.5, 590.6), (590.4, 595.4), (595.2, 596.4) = -0.29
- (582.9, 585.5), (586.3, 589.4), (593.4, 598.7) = 0.24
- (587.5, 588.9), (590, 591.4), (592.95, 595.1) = -0.03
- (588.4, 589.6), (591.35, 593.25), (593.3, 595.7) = -0.19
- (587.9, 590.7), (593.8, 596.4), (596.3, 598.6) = 0.00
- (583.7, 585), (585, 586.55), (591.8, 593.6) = 0.04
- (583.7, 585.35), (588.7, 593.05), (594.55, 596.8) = 0.24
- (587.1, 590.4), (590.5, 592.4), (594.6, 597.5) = -0.14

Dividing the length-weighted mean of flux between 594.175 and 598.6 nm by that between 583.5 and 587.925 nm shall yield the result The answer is 0.98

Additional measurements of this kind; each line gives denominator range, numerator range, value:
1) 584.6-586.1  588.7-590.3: 0.84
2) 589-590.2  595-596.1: 1.13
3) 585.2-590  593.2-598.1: 1.05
